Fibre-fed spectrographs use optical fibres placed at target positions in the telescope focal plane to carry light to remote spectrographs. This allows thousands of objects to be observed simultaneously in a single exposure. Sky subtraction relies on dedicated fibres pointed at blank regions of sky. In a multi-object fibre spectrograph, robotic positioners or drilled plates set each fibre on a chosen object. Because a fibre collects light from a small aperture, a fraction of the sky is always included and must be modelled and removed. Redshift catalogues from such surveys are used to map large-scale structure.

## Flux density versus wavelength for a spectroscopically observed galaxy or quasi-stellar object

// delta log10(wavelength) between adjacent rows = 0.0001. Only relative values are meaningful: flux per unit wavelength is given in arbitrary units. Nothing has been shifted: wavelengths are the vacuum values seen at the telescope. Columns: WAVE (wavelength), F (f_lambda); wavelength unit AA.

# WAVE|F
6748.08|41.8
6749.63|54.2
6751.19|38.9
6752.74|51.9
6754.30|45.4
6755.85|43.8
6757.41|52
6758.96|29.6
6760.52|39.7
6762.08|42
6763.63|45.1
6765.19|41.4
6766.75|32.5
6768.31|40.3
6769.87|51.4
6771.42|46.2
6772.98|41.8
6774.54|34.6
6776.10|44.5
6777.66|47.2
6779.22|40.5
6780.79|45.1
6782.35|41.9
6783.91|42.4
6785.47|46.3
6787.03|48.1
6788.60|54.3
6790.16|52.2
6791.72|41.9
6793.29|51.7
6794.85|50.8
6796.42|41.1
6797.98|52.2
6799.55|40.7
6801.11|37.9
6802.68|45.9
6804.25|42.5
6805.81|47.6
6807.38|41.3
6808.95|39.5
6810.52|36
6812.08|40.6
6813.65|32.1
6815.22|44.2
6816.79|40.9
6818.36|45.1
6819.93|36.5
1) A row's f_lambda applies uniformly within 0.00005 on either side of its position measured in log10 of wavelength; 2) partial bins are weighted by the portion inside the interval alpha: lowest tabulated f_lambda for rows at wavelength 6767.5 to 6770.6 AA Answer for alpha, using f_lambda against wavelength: 40.3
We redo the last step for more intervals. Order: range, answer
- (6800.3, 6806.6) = 37.9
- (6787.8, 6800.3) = 40.7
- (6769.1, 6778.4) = 34.6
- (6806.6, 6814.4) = 32.1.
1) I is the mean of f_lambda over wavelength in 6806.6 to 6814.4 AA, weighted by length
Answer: 37.9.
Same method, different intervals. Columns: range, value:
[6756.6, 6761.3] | 40.4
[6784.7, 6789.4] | 49.6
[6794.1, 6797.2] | 45.9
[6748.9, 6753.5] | 48.2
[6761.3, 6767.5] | 40.3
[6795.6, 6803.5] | 43.6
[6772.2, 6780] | 41.7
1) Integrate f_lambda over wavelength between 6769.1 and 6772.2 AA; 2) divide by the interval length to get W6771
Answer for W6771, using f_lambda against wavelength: 48.9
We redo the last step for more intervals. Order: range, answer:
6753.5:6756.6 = 44.7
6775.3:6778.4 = 45.8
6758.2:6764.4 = 39.1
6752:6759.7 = 44.6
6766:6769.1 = 36.4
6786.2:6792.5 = 49.1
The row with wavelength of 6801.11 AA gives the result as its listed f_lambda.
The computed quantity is 37.9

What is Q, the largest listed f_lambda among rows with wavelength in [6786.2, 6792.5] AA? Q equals 54.3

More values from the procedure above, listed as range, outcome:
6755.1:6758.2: 52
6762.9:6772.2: 51.4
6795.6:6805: 52.2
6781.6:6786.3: 46.3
